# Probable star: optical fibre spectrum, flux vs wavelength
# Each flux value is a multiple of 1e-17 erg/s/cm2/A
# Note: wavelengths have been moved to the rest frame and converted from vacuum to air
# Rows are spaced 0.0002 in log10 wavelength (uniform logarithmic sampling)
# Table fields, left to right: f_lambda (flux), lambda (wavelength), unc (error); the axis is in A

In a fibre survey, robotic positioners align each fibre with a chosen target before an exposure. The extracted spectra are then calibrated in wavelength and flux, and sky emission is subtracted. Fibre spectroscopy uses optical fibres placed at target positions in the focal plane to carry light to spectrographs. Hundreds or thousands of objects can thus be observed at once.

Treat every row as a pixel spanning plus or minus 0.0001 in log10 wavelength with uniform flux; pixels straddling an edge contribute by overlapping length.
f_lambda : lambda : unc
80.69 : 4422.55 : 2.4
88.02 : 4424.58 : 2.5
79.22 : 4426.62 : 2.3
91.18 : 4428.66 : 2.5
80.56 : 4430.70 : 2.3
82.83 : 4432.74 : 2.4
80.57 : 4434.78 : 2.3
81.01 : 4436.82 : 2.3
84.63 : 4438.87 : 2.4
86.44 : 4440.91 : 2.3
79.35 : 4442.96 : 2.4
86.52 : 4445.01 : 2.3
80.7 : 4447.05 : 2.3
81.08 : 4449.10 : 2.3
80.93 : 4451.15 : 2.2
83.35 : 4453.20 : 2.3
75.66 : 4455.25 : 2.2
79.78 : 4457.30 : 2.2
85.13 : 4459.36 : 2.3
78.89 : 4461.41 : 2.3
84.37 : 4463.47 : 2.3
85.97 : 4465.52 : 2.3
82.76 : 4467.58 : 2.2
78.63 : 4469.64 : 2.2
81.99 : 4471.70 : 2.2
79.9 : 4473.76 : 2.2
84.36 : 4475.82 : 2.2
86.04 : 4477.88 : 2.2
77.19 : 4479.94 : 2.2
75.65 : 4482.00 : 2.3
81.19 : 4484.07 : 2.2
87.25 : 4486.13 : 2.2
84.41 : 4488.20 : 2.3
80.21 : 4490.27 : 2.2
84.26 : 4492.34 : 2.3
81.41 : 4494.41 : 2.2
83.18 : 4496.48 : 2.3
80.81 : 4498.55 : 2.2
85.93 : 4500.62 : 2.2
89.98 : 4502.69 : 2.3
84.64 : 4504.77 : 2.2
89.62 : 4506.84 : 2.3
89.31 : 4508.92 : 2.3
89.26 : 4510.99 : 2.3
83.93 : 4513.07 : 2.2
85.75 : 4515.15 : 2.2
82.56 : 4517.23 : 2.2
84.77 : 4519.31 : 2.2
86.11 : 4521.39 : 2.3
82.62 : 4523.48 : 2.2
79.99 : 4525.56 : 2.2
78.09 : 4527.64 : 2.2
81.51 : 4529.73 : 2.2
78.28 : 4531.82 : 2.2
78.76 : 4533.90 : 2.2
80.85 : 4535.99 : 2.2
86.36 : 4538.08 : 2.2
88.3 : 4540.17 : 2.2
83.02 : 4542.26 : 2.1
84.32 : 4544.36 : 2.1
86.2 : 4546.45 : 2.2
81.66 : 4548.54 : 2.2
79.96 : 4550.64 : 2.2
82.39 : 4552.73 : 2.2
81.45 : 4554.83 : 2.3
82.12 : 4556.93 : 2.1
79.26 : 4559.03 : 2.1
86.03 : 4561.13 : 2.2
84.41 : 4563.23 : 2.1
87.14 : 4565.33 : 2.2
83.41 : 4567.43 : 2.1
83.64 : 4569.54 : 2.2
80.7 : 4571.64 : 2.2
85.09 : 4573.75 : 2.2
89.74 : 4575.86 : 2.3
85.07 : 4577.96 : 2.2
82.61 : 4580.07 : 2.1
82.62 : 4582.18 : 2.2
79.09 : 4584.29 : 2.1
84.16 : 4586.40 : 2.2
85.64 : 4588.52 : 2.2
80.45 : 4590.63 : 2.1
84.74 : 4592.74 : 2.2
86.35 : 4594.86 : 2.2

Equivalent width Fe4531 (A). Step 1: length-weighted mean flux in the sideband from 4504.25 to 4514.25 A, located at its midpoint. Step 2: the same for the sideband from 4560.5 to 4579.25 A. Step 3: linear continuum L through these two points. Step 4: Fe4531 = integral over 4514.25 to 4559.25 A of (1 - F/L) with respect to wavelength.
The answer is 2.0 A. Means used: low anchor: 87.5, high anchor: 85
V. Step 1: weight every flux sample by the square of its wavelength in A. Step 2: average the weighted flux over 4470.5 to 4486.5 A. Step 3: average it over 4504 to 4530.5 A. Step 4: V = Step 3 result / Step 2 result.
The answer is 1.1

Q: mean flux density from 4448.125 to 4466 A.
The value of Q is 81.6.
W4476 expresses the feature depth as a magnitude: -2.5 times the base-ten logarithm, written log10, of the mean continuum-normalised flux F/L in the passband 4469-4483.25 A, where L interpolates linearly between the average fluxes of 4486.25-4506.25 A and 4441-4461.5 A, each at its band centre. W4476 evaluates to 0.031 mag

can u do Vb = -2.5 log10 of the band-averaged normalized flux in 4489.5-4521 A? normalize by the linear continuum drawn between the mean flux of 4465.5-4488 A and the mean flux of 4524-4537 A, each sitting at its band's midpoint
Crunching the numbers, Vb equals -0.06 mag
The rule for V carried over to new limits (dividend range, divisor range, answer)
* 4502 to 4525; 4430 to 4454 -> 1.08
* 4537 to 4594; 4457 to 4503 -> 1.05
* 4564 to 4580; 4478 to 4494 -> 1.08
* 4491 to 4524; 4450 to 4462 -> 1.08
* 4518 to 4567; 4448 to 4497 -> 1.04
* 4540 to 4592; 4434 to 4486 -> 1.07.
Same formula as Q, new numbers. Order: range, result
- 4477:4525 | 84.1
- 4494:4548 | 84.1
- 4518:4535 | 81.3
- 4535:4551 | 84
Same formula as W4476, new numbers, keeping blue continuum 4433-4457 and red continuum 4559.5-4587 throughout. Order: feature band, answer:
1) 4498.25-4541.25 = -0.014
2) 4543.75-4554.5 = 0.011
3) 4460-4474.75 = 0.004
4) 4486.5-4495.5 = -0.003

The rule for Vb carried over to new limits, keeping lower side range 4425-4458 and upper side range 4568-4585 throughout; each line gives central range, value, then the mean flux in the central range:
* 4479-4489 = 0.02 mag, 81.1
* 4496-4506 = -0.03 mag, 85.1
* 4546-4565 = 0.01 mag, 82.7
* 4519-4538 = 0.02 mag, 81.3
